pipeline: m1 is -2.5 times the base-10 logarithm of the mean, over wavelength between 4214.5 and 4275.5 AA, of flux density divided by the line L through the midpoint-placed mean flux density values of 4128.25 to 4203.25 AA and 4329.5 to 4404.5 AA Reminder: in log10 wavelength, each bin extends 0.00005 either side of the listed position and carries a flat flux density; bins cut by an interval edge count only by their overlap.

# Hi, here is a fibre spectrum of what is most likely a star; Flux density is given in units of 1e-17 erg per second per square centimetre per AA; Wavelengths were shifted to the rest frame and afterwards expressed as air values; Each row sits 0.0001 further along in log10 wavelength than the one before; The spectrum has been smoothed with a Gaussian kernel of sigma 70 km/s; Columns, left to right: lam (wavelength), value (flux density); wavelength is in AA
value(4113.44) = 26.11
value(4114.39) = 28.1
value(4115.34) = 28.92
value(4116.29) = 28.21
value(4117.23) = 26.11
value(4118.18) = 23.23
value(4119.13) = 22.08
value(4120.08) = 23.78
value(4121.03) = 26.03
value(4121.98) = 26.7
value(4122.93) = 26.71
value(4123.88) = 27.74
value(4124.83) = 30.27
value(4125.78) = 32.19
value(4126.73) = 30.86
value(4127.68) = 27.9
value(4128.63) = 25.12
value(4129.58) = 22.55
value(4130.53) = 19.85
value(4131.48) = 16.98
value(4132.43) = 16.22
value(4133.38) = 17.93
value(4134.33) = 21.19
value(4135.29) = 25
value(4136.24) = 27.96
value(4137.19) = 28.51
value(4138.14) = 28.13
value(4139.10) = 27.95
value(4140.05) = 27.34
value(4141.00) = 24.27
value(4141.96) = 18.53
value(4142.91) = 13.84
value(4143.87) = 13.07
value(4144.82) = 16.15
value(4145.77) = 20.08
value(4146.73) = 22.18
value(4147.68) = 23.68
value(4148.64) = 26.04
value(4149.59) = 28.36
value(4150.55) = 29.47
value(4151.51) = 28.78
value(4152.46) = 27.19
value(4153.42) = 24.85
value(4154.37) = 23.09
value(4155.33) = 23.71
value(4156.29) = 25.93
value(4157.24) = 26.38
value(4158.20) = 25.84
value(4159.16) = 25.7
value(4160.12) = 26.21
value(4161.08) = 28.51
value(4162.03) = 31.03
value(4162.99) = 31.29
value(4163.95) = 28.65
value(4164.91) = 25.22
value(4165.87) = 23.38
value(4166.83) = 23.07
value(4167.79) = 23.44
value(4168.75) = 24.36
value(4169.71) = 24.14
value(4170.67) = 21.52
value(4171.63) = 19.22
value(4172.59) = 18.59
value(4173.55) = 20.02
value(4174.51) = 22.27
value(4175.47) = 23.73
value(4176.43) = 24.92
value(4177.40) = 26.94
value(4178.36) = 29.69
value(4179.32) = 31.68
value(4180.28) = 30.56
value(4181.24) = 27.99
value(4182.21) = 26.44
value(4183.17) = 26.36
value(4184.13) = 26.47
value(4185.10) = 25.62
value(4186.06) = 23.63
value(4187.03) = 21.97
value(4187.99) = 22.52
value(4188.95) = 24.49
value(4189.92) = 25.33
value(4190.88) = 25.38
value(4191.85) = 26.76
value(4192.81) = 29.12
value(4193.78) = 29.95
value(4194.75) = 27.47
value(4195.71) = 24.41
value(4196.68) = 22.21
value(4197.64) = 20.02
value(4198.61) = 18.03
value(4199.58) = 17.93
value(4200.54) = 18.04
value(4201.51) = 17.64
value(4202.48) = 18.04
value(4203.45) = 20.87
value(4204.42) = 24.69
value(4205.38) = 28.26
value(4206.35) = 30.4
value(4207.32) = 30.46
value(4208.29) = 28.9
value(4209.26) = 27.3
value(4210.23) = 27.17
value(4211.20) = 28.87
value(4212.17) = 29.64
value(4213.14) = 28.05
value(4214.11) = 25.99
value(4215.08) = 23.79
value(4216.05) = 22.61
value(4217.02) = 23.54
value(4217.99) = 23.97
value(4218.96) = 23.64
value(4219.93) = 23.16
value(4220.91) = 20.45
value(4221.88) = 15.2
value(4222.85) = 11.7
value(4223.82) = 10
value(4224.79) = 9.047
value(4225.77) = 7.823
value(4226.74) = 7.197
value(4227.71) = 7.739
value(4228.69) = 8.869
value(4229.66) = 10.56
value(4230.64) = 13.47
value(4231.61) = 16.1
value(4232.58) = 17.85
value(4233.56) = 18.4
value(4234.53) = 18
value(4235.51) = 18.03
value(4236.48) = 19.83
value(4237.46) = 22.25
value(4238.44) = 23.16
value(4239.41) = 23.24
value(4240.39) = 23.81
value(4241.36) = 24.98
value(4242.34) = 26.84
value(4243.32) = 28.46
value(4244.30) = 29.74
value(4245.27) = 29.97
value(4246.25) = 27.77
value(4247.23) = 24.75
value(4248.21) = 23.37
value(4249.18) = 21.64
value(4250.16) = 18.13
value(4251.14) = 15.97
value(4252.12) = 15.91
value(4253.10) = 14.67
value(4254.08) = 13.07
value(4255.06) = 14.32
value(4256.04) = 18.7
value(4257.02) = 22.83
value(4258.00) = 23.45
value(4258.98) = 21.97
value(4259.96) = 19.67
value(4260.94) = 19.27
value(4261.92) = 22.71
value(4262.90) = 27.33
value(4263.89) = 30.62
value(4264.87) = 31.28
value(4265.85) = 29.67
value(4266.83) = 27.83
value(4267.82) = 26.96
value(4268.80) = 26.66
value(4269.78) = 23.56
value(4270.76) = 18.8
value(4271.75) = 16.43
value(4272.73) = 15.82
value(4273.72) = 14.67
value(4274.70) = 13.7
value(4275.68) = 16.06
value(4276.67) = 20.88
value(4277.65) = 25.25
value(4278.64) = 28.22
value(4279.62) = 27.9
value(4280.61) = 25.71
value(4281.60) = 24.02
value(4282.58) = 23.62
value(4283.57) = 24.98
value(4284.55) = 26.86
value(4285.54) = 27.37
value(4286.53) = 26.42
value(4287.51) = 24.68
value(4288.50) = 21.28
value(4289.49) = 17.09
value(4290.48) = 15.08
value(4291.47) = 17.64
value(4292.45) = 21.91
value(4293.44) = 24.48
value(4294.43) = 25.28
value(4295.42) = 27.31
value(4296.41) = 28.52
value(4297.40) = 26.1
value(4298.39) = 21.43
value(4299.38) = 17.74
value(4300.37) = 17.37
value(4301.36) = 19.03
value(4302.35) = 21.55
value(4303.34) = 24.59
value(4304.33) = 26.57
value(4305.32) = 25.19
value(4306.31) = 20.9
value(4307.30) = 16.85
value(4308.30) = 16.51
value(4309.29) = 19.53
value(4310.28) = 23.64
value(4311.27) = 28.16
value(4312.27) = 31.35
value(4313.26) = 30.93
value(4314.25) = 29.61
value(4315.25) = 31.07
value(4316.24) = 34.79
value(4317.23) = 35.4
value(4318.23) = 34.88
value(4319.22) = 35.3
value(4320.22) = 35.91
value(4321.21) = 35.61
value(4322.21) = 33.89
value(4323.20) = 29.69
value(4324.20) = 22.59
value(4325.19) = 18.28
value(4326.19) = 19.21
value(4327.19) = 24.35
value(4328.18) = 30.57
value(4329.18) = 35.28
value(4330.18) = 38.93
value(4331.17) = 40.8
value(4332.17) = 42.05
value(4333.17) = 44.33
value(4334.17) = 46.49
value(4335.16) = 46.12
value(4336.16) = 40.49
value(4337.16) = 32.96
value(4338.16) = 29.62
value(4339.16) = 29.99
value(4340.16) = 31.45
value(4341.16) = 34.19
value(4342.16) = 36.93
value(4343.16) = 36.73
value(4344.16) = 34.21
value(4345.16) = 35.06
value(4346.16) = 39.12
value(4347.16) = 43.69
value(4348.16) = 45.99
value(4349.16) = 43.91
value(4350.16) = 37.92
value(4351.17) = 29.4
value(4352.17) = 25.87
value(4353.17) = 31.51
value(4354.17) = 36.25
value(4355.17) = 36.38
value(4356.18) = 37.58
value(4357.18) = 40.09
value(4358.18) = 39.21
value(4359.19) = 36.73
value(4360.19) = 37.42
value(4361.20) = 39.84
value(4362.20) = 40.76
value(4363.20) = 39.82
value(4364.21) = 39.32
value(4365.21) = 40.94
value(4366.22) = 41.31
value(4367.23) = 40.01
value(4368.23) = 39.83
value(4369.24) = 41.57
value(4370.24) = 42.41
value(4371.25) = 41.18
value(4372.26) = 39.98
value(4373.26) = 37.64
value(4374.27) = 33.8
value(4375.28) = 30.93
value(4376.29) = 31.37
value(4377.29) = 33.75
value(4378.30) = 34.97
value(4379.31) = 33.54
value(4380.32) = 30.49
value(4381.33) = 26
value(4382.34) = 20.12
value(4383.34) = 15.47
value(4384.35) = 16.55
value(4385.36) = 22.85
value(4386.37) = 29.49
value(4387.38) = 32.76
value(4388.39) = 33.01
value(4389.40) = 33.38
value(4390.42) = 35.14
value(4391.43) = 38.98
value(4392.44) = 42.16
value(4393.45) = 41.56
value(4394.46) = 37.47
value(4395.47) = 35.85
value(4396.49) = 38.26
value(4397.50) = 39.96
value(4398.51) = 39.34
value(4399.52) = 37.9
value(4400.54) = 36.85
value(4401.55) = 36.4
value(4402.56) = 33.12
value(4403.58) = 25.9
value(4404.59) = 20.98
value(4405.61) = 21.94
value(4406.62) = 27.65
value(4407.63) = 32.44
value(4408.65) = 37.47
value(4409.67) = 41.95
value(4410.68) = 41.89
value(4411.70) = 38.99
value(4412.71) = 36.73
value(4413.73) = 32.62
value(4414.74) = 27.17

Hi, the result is 0.390 mag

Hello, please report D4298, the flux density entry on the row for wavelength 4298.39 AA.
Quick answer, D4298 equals 21.43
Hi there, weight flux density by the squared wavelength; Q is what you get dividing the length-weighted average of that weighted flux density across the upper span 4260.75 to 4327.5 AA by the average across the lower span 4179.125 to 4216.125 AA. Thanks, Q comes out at 1.02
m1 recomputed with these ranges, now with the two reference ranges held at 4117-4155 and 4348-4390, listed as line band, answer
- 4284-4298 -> 0.30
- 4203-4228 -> 0.27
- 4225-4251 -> 0.42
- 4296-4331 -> 0.19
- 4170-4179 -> 0.12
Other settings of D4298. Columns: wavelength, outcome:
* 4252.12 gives 15.91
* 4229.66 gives 10.56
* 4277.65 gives 25.25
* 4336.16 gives 40.49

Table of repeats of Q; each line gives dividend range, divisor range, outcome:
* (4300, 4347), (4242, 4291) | 1.41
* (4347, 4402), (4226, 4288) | 1.76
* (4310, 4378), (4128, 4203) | 1.61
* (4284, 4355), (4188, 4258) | 1.47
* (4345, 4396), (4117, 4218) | 1.58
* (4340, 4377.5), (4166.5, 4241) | 1.83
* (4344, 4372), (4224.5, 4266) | 2.02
